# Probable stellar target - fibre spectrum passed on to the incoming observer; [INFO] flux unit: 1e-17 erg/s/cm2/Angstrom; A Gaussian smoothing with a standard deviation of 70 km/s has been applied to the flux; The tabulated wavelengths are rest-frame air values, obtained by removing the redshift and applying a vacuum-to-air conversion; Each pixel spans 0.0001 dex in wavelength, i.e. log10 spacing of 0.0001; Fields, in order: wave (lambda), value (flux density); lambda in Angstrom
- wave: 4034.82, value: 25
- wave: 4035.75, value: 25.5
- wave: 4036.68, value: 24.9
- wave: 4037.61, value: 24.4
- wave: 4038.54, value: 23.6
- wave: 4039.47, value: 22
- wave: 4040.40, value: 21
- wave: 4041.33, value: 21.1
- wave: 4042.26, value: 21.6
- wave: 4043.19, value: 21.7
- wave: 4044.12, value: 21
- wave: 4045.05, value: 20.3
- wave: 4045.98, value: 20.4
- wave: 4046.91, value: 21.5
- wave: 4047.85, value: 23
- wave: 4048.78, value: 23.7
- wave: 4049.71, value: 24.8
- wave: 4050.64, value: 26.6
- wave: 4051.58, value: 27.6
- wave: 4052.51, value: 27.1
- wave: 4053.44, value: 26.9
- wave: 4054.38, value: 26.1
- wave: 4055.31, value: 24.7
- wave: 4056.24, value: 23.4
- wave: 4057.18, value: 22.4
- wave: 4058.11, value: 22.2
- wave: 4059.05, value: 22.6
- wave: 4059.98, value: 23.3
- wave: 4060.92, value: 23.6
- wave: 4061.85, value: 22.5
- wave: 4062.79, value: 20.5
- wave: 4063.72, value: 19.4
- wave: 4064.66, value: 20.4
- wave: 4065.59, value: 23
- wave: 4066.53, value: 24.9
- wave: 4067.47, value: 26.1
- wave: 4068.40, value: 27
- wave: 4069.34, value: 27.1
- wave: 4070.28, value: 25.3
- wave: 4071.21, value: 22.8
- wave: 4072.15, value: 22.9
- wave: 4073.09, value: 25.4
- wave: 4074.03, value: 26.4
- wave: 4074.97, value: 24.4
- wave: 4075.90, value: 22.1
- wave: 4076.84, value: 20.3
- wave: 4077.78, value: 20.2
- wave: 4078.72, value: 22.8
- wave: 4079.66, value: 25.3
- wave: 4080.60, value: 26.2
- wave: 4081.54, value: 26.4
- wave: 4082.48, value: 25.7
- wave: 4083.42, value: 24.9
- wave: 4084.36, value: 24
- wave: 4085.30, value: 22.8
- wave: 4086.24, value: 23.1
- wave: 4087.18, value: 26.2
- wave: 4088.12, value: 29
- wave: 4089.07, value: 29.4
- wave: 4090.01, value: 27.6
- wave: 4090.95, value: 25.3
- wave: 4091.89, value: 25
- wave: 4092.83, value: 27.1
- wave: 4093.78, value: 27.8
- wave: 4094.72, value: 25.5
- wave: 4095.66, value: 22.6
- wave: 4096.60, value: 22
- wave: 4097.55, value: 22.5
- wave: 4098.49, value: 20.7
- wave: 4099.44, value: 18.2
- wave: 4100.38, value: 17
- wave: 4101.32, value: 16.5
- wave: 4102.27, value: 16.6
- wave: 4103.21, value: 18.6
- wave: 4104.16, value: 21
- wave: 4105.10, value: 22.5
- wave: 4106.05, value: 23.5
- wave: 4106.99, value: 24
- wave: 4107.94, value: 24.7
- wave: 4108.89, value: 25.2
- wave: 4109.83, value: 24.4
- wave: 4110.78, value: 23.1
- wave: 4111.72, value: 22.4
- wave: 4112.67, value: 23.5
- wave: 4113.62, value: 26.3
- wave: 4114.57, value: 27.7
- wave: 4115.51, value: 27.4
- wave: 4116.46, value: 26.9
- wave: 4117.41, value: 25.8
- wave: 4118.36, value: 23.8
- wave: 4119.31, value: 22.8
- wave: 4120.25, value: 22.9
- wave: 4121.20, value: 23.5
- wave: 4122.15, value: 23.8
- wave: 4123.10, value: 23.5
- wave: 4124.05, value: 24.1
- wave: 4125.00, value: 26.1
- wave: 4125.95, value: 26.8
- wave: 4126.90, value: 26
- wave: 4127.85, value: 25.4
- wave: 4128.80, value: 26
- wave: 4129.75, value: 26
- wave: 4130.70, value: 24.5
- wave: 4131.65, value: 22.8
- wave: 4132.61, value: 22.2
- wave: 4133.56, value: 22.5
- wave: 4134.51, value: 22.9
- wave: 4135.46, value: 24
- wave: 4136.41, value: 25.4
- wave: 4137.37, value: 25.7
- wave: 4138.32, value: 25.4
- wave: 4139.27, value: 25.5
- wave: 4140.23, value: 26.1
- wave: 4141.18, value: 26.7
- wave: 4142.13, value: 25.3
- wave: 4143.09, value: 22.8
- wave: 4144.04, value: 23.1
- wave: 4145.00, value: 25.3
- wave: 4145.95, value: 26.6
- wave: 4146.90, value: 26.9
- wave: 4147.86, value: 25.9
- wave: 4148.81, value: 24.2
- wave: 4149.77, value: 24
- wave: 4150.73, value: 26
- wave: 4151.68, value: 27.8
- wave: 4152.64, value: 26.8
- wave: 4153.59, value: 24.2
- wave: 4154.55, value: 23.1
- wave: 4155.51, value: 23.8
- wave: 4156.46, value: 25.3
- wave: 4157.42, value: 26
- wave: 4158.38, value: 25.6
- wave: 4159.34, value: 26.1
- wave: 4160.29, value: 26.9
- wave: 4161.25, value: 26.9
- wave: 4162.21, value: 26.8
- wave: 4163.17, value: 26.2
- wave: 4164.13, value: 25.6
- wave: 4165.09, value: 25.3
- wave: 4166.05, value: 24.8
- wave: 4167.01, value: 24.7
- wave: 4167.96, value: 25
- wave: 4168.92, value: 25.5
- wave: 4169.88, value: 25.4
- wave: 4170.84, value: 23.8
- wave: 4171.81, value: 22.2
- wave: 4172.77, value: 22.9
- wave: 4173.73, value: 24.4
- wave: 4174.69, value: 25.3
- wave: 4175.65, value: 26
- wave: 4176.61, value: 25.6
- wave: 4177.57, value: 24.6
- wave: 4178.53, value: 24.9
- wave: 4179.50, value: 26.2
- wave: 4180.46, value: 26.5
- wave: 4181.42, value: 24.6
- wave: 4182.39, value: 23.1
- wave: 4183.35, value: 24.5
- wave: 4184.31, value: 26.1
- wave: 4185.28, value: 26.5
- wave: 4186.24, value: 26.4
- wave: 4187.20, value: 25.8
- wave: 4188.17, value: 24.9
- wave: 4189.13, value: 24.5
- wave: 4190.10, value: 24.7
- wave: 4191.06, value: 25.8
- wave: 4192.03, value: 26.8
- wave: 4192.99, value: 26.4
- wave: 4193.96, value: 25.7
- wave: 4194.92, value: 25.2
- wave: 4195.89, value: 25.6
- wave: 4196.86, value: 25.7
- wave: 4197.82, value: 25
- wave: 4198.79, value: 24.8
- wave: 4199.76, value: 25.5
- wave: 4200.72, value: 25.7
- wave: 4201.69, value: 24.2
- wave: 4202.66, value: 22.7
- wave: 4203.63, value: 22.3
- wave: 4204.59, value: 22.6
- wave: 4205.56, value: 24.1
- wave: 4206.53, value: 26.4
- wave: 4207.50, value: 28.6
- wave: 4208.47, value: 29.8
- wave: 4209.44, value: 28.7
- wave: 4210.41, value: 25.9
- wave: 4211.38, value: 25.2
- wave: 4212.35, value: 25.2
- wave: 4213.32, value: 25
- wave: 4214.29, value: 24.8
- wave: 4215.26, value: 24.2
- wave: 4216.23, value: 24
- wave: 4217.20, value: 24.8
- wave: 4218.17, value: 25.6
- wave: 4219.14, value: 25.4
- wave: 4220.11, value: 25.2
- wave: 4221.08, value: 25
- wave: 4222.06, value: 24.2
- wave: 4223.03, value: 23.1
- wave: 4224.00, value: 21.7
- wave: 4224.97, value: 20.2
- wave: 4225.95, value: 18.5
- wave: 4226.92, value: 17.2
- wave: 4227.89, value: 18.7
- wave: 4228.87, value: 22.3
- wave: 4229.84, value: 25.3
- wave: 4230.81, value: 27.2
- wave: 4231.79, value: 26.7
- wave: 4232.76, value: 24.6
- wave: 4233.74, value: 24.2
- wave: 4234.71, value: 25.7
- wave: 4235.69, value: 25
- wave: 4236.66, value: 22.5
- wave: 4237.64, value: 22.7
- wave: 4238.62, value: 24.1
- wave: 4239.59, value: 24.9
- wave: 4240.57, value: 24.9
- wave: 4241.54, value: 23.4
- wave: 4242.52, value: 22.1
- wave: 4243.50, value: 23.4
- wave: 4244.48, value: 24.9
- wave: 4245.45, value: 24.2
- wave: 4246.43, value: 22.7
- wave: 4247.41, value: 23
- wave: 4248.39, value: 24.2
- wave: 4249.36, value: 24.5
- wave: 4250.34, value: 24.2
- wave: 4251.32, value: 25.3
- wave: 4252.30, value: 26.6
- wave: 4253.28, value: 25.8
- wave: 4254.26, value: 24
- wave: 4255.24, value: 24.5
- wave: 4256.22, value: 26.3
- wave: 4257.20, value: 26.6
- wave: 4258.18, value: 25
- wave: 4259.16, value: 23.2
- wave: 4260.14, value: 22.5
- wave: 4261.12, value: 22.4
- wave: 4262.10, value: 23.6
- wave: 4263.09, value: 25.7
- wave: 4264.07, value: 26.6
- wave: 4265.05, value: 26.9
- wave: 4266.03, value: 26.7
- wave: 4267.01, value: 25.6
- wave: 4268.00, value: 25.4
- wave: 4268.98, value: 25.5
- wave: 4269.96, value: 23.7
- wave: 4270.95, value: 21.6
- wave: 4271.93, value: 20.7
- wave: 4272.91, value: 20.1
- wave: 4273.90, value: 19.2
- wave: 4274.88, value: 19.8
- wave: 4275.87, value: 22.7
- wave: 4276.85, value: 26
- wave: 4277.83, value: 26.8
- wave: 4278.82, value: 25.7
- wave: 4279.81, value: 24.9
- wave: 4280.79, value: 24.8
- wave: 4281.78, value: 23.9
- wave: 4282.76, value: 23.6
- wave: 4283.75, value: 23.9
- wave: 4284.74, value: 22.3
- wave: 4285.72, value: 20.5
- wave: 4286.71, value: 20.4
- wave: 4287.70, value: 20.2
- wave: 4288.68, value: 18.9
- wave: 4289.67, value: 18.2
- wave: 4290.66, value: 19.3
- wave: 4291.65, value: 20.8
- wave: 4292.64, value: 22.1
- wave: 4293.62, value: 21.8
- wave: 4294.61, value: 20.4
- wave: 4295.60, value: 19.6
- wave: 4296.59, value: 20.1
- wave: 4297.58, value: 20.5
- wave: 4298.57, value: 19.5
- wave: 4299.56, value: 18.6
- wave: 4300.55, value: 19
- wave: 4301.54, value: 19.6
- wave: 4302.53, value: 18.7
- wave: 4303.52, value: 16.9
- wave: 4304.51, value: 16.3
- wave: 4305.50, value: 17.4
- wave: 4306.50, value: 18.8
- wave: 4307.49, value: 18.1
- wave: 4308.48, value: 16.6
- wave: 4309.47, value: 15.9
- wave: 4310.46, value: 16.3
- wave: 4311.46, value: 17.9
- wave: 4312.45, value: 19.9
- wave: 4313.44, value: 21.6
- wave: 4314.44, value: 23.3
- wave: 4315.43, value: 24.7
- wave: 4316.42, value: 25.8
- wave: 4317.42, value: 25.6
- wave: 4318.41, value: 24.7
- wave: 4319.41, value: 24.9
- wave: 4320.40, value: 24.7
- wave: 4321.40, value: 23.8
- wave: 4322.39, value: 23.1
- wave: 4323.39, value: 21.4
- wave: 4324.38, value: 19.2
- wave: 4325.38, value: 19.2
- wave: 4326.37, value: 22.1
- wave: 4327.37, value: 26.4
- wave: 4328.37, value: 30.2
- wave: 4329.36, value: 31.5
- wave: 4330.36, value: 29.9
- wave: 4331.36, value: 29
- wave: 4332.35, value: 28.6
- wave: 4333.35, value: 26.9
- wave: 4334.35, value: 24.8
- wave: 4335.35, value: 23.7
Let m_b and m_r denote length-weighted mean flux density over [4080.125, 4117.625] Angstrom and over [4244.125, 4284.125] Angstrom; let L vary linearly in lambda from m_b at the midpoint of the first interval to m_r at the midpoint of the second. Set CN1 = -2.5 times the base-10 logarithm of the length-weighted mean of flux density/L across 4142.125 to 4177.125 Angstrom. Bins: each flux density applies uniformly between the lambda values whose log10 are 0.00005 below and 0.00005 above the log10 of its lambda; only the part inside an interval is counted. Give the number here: -0.050 mag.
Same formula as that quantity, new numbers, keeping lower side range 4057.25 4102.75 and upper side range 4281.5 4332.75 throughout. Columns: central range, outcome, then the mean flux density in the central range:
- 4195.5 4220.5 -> -0.13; 25.3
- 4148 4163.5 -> -0.12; 25.6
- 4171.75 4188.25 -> -0.11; 25.1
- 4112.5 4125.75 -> -0.08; 24.9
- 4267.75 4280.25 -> -0.06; 23.2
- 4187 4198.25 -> -0.13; 25.5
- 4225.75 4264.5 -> -0.09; 24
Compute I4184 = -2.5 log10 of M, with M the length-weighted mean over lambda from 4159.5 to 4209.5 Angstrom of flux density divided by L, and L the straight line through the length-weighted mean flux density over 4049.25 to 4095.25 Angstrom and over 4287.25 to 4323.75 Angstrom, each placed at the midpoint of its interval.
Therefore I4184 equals -0.12 mag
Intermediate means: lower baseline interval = 24.6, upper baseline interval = 20.4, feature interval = 25.3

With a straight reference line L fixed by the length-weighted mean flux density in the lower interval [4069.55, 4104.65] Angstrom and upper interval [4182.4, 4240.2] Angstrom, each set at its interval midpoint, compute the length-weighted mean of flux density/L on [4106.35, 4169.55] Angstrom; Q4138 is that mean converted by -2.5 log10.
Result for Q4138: -0.047 mag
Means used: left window 23.5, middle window 25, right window 24.6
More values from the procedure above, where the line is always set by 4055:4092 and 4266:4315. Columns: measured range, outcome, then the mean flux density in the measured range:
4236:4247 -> -0.09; 23.6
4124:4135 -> -0.06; 24.6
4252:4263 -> -0.15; 24.6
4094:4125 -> 0.03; 23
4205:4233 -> -0.11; 24.4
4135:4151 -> -0.09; 25.2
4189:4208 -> -0.13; 25.1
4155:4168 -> -0.13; 25.7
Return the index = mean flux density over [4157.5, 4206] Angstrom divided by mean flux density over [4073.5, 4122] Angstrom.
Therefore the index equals 1.1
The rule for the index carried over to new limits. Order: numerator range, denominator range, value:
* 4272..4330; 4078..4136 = 0.90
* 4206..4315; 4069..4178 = 0.93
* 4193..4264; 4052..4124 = 1.02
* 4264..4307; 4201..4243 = 0.89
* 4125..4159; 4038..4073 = 1.07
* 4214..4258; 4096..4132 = 1.02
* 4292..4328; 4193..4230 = 0.85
